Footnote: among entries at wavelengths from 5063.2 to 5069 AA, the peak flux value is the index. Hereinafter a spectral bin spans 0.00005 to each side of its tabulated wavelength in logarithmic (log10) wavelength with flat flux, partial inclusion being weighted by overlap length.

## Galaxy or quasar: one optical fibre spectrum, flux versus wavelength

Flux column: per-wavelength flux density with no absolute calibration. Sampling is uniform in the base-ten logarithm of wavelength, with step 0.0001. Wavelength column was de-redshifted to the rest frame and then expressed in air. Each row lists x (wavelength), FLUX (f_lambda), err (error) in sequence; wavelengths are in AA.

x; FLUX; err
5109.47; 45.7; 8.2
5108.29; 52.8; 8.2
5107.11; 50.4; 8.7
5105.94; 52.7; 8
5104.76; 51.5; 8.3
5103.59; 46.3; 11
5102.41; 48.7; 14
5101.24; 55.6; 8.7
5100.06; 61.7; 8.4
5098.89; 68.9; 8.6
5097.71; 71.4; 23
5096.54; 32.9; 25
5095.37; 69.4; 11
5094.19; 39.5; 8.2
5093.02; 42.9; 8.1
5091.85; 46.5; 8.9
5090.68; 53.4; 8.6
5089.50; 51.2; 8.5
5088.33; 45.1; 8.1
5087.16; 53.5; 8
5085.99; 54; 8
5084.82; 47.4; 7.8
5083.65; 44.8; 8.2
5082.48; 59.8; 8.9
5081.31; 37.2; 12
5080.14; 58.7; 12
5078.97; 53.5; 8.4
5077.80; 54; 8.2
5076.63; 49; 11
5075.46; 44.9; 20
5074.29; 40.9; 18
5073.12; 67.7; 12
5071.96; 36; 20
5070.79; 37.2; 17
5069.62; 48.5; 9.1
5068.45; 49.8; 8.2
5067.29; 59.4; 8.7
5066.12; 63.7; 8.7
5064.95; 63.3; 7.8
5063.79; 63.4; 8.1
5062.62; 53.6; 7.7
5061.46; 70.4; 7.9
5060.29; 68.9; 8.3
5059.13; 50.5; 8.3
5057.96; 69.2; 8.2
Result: 63.7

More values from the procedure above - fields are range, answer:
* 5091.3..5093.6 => 46.5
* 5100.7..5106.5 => 55.6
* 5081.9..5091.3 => 59.8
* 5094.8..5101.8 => 71.4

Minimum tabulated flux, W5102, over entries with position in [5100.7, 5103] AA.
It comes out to 48.7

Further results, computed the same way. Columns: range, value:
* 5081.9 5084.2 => 44.8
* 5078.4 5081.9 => 37.2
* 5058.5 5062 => 50.5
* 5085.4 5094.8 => 39.5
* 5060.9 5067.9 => 53.6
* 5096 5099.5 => 32.9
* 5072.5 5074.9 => 40.9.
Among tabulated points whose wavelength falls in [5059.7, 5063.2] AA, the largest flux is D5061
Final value 70.4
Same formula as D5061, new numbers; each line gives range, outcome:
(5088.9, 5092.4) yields 53.4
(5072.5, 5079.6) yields 67.7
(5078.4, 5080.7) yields 58.7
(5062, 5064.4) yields 63.4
